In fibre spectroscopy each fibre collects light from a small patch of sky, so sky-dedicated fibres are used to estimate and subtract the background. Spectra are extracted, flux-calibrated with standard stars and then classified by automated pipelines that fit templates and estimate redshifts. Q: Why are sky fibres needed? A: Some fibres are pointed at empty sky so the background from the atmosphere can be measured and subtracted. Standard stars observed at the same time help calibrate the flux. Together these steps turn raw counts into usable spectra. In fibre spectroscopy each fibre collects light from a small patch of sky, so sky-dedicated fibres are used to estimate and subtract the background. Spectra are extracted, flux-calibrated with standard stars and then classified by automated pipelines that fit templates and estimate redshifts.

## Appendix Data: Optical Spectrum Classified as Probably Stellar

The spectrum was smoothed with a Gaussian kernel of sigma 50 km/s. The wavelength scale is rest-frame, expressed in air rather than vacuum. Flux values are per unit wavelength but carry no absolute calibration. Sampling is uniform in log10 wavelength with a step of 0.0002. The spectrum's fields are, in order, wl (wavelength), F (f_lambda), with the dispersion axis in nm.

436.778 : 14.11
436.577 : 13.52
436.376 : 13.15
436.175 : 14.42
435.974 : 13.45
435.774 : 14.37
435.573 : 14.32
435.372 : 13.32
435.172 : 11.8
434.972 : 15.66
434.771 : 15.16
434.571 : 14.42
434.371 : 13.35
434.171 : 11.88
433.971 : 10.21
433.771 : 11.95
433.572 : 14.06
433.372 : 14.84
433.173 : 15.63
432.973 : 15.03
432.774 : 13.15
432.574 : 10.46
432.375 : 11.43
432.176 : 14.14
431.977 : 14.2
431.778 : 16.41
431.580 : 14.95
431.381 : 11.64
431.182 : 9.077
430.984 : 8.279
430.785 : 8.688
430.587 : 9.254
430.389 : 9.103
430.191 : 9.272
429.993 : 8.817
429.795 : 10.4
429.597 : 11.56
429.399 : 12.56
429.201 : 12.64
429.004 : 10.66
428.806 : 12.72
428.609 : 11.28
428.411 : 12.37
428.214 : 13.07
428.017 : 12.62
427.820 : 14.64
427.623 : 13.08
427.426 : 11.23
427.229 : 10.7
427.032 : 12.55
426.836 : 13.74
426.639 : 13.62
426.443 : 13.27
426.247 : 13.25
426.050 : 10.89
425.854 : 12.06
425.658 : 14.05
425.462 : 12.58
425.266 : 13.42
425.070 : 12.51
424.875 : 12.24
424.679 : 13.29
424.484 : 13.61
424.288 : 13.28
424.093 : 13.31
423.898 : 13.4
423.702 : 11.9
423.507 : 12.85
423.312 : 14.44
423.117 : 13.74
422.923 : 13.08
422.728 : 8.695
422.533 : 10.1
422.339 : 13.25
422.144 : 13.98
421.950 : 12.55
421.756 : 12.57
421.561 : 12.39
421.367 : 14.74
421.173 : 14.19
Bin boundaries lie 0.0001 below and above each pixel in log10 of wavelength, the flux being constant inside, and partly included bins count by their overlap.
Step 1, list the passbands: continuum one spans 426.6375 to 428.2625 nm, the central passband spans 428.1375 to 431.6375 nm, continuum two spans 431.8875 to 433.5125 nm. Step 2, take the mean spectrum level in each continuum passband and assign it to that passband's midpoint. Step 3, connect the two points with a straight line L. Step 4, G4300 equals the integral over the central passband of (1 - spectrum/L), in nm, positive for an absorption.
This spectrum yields 0.61 nm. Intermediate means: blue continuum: 12.7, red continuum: 13.6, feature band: 10.8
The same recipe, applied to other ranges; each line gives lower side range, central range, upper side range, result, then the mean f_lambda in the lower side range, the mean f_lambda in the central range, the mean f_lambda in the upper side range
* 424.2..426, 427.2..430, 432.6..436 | 0.25 nm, 12.9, 12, 13.6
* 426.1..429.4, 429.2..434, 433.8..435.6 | 0.38 nm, 12.6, 11.9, 13.2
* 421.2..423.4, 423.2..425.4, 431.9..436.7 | -0.04 nm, 12.7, 13.1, 13.5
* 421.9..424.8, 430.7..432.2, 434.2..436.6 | 0.16 nm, 12.8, 12.1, 13.9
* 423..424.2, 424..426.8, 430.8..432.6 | 0.01 nm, 13.3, 13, 12.2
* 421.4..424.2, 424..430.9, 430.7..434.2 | 0.31 nm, 12.6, 12.1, 12.6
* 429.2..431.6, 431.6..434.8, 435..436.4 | -0.40 nm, 10.2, 13.5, 13.7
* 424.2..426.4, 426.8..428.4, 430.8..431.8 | -0.04 nm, 12.8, 12.6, 11.5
